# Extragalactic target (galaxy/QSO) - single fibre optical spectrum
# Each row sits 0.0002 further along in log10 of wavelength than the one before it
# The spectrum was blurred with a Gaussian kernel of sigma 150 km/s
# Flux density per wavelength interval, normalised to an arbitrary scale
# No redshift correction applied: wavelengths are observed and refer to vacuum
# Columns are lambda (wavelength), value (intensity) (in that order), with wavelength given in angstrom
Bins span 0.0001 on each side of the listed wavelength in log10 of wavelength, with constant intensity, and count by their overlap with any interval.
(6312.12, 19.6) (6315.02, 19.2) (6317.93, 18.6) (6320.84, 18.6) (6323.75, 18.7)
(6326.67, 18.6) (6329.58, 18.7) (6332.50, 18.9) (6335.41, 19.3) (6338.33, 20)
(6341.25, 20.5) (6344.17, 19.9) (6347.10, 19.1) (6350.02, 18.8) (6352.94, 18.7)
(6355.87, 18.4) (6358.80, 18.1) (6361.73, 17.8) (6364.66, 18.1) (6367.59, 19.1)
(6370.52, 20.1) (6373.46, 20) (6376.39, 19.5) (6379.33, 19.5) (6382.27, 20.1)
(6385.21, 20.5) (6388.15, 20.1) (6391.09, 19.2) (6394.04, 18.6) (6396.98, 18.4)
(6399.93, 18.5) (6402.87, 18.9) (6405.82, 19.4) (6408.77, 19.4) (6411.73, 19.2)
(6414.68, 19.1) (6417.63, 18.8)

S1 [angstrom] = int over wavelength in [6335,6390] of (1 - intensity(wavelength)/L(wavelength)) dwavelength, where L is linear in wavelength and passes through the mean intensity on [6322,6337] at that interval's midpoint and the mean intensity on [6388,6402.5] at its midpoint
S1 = -1.4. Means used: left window 18.8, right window 18.9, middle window 19.3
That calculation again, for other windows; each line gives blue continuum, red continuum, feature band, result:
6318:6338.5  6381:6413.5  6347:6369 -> 0.67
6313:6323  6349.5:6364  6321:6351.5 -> -1.02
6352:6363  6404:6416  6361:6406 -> -1.26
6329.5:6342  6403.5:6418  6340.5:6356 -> 0.17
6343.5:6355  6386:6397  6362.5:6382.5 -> -0.24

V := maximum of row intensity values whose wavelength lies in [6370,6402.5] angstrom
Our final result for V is 20.5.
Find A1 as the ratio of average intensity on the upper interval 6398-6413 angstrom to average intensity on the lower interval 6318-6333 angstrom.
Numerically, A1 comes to 1.02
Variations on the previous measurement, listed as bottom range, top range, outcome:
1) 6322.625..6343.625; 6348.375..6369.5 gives 0.96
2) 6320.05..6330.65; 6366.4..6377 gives 1.06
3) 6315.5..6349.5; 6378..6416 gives 1.01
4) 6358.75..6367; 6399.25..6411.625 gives 1.06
